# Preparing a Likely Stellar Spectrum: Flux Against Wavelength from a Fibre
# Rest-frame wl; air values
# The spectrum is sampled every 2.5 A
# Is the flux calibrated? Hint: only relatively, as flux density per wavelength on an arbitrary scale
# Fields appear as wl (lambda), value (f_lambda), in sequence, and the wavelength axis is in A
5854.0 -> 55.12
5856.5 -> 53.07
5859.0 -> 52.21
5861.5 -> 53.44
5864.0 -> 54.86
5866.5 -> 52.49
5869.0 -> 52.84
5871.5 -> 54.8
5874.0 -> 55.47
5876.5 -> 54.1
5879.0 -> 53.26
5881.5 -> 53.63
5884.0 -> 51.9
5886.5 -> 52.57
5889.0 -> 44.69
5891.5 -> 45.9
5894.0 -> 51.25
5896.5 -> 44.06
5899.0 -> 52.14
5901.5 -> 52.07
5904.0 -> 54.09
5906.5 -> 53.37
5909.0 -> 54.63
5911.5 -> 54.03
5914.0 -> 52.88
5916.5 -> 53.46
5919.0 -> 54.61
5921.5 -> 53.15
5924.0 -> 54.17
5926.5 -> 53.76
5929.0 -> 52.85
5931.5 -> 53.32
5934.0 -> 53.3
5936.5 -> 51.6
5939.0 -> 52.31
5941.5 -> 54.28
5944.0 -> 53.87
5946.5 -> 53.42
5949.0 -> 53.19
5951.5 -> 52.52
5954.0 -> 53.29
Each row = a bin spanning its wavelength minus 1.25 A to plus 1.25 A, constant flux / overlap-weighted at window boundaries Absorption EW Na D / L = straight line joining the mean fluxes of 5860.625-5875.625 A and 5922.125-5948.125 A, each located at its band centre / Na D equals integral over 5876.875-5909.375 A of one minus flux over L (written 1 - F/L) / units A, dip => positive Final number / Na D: 1.6 A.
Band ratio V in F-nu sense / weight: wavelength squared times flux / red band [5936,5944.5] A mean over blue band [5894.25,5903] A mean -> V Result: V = 1.1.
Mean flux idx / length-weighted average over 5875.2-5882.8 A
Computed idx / 53.7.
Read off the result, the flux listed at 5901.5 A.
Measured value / 52.07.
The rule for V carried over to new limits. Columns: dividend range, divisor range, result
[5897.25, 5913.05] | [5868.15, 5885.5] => 1.00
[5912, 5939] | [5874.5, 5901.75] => 1.07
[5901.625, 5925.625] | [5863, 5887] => 1.02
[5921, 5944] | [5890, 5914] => 1.05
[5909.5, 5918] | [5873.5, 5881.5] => 1.00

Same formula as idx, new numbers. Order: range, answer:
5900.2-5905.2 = 53.1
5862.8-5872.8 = 53.8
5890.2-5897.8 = 47.1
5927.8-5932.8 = 53.1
